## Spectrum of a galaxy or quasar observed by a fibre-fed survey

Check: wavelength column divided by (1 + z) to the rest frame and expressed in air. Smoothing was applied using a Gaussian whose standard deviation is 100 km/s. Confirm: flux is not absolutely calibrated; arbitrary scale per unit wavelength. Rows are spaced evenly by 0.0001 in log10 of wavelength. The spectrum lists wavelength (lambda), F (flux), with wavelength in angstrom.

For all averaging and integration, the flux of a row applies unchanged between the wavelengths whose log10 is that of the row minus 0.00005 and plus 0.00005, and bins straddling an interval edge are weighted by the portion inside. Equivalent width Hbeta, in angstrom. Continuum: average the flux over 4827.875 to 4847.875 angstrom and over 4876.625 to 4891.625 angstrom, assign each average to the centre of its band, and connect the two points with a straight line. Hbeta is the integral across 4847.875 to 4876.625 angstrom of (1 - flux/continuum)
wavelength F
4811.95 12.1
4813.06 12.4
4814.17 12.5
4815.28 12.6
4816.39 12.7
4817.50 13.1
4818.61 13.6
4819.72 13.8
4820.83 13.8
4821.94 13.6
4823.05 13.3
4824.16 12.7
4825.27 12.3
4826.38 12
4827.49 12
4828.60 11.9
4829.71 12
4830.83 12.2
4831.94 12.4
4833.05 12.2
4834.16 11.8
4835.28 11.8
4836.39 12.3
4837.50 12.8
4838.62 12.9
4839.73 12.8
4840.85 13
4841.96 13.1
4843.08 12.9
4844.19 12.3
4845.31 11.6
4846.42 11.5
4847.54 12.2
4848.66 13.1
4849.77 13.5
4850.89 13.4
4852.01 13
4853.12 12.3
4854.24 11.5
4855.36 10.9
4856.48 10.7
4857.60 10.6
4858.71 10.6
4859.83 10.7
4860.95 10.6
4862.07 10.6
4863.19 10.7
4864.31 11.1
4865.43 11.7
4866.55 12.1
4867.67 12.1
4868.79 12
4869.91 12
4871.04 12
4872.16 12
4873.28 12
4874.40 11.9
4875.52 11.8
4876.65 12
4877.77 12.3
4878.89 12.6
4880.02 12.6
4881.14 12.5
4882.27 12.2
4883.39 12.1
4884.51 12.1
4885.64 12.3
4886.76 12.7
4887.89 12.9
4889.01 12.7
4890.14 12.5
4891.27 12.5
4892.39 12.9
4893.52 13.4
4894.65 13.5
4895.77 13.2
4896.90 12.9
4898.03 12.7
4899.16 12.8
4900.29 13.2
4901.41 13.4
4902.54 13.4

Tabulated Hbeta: 1.5 angstrom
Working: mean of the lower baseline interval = 12.3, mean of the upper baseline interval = 12.4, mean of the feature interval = 11.7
